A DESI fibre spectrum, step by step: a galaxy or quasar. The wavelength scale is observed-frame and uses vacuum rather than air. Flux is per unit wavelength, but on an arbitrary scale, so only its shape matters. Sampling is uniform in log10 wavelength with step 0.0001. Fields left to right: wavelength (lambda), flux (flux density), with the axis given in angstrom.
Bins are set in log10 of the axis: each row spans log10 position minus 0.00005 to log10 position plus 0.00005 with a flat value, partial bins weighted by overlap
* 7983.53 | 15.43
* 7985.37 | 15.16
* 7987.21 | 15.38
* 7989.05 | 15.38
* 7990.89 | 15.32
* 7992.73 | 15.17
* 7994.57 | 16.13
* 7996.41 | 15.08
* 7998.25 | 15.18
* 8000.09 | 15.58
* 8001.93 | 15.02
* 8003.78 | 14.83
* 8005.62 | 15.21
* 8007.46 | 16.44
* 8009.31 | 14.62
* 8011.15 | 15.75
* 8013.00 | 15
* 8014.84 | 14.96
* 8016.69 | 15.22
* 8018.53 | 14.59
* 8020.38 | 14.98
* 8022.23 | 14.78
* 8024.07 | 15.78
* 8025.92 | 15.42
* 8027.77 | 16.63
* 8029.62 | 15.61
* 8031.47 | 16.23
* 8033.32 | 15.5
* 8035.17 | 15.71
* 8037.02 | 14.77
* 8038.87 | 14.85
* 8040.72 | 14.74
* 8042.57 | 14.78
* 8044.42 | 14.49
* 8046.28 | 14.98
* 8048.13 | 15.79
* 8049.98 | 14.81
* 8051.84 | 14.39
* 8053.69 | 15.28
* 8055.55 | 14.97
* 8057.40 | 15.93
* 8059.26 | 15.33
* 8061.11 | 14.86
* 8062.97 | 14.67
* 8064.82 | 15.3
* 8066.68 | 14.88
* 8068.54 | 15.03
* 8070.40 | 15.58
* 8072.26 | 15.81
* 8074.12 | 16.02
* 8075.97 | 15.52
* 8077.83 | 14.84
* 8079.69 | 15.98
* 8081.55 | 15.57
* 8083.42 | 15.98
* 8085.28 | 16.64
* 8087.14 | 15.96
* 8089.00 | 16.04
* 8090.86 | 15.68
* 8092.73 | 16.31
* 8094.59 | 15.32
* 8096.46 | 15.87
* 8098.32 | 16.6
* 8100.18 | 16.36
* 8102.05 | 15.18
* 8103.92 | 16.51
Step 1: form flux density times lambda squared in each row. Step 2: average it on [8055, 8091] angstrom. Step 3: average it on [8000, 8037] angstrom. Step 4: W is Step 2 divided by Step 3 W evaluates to 1.02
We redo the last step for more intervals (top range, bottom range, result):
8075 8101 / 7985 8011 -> 1.06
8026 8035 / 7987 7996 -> 1.04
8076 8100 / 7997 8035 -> 1.05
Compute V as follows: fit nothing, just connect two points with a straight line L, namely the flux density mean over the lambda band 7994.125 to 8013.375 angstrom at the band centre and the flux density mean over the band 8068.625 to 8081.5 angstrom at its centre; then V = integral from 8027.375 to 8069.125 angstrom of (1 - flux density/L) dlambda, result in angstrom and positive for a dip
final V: 0.8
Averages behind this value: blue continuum 15.3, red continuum 15.6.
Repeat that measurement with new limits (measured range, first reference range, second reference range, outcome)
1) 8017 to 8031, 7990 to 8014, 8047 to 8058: -0.1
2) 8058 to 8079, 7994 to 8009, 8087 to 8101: 0.8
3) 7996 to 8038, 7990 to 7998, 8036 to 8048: -0.6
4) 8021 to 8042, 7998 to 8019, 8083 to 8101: 0.0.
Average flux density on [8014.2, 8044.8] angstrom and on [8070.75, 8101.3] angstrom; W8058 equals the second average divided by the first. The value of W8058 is 1.04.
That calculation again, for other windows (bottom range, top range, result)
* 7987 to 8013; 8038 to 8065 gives 0.98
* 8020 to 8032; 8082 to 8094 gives 1.03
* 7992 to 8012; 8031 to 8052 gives 0.98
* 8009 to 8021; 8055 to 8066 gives 1.01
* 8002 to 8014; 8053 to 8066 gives 0.99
